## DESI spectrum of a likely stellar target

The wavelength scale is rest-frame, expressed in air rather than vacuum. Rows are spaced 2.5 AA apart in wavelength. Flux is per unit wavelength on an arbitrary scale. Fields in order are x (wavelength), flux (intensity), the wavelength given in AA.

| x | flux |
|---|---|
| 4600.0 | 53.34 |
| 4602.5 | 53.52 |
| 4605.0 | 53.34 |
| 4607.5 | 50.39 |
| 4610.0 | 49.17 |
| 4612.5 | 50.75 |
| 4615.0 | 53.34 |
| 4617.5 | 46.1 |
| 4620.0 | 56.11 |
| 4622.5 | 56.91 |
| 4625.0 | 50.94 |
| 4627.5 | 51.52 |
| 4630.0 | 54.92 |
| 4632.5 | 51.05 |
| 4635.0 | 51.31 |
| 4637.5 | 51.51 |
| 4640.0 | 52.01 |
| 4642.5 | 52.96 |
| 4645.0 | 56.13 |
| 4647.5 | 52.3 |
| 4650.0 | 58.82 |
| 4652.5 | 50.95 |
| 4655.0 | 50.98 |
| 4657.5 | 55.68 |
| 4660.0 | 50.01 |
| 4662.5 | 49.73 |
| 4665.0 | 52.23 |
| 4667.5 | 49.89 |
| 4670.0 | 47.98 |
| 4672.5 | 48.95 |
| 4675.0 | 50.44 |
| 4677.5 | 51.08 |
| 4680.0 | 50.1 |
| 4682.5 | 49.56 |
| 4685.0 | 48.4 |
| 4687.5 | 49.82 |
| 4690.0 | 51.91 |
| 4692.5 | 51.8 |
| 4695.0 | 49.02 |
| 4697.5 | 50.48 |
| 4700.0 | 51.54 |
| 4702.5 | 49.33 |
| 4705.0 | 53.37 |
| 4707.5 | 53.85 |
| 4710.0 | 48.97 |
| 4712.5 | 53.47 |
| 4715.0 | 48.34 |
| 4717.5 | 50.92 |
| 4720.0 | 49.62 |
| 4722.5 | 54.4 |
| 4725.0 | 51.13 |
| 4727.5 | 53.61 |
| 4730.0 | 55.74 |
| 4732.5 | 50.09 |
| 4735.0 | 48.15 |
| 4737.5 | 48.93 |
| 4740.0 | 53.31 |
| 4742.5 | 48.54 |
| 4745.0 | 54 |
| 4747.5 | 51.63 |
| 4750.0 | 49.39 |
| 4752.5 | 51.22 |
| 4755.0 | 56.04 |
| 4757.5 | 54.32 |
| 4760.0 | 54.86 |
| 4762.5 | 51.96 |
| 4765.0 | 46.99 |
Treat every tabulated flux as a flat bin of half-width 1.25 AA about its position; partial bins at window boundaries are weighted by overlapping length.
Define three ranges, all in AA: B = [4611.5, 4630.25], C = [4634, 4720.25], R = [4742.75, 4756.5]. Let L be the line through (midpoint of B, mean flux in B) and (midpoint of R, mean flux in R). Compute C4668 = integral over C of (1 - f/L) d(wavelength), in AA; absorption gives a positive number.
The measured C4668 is 1.8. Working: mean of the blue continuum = 52.5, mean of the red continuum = 52.2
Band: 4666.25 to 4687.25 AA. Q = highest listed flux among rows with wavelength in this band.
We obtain 51.08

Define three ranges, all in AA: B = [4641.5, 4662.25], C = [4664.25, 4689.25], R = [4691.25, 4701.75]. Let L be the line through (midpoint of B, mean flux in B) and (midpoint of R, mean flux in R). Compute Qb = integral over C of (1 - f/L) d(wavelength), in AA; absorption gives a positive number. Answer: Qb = 0.96 AA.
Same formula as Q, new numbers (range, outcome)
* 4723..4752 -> 55.74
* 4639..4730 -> 58.82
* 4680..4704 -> 51.91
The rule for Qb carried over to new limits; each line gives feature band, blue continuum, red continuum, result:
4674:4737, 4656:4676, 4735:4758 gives 0.2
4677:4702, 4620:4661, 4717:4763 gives 1.1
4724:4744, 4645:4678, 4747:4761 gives 0.5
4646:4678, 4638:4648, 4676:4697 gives 0.3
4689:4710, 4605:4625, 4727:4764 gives 0.3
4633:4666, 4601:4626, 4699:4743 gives -0.5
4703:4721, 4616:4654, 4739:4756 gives 0.4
